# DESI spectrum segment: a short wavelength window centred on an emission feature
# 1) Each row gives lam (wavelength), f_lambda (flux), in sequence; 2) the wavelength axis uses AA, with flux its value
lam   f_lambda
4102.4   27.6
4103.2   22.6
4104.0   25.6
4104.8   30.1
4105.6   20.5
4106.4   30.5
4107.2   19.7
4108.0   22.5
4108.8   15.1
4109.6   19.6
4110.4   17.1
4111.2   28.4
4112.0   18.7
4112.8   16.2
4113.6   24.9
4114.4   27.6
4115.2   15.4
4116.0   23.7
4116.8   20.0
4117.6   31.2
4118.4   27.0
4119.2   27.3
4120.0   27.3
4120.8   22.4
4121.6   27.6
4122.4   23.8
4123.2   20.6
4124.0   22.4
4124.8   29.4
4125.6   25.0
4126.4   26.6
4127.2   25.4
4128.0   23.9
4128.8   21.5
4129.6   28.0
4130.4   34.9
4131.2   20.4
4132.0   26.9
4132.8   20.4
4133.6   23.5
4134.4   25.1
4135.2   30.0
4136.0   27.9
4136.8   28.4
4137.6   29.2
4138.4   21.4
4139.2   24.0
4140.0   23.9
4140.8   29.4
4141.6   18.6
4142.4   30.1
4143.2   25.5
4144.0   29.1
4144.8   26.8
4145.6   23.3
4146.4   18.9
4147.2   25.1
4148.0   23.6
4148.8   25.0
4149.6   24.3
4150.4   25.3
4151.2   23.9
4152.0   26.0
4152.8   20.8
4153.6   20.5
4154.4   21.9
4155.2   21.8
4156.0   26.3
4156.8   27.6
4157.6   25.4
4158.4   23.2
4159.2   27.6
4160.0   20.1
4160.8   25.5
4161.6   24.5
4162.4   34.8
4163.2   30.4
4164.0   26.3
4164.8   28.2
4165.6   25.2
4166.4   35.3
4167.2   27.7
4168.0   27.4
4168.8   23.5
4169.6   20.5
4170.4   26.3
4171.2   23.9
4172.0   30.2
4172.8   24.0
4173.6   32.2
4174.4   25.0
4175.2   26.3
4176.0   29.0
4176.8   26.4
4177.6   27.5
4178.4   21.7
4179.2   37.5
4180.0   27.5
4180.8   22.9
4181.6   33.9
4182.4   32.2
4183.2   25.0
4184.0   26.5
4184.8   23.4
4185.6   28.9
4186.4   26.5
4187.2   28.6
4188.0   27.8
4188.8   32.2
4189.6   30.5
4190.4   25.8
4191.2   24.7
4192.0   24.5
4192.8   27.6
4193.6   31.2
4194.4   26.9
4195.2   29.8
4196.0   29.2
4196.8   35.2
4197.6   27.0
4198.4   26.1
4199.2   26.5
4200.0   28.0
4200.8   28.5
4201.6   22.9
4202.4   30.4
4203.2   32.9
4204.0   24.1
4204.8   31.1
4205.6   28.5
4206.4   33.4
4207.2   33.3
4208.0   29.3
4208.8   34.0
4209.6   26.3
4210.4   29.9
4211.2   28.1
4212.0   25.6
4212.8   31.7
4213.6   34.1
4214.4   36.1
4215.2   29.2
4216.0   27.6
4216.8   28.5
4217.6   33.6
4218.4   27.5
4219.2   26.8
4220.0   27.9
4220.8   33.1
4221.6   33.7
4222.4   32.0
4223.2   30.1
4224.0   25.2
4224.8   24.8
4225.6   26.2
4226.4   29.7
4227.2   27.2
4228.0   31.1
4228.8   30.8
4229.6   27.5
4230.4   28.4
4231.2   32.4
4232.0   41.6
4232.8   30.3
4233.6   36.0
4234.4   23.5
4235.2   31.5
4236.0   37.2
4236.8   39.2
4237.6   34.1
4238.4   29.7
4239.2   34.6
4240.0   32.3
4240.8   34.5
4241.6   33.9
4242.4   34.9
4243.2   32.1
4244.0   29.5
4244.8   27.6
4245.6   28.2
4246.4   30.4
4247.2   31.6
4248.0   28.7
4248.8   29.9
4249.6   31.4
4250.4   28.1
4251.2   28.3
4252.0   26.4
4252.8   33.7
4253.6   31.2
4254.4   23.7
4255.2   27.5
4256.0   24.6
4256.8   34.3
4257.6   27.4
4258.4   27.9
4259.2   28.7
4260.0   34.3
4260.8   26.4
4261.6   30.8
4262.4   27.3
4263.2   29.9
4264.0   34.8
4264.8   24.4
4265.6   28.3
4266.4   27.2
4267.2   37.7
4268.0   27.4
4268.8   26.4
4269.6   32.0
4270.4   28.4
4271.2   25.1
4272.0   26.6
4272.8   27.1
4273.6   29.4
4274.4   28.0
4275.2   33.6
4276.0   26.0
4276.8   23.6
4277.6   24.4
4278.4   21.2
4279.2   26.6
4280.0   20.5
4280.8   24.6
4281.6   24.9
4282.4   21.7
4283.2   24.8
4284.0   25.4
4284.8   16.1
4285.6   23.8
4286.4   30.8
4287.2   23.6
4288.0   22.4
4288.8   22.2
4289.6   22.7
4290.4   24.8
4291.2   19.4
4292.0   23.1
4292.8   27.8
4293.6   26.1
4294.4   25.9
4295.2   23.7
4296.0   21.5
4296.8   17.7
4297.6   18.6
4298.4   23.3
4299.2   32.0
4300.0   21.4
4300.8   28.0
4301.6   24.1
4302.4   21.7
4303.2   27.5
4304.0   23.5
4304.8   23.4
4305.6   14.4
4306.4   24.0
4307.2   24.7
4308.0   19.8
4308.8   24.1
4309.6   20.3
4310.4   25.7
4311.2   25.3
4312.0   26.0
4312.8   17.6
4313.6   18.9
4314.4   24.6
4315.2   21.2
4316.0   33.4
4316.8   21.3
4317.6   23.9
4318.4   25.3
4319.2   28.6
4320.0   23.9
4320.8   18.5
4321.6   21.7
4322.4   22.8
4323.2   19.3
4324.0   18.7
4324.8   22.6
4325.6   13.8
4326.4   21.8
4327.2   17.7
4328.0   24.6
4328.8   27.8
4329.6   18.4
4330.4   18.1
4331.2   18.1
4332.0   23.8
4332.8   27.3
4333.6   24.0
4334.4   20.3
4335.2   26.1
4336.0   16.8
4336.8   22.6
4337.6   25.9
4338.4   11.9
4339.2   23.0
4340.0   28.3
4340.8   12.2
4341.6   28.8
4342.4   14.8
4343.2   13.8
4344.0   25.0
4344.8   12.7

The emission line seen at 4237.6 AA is C III] 1909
